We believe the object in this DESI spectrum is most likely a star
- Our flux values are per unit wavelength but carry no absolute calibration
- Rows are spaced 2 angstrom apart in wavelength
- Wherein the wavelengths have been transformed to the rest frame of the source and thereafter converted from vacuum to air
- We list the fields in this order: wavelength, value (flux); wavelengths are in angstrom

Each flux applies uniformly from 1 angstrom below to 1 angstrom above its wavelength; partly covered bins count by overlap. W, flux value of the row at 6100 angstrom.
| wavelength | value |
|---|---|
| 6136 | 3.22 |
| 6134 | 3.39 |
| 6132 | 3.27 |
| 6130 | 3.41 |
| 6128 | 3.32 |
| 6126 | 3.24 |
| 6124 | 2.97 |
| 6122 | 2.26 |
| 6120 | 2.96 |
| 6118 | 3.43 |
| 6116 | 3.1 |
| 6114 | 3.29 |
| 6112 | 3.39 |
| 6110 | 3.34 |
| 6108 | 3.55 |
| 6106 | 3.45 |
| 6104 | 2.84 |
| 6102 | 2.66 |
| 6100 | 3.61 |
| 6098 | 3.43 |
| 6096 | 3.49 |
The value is 3.61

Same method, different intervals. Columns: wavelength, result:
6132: 3.27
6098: 3.43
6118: 3.43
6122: 2.26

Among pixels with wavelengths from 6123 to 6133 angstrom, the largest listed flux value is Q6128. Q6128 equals 3.41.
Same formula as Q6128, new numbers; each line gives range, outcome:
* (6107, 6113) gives 3.55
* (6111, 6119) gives 3.43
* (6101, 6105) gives 2.84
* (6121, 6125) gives 2.97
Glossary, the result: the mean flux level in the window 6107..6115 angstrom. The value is 3.39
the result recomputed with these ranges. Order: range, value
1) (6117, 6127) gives 2.97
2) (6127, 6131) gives 3.37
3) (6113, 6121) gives 3.2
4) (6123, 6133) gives 3.24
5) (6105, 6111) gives 3.45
